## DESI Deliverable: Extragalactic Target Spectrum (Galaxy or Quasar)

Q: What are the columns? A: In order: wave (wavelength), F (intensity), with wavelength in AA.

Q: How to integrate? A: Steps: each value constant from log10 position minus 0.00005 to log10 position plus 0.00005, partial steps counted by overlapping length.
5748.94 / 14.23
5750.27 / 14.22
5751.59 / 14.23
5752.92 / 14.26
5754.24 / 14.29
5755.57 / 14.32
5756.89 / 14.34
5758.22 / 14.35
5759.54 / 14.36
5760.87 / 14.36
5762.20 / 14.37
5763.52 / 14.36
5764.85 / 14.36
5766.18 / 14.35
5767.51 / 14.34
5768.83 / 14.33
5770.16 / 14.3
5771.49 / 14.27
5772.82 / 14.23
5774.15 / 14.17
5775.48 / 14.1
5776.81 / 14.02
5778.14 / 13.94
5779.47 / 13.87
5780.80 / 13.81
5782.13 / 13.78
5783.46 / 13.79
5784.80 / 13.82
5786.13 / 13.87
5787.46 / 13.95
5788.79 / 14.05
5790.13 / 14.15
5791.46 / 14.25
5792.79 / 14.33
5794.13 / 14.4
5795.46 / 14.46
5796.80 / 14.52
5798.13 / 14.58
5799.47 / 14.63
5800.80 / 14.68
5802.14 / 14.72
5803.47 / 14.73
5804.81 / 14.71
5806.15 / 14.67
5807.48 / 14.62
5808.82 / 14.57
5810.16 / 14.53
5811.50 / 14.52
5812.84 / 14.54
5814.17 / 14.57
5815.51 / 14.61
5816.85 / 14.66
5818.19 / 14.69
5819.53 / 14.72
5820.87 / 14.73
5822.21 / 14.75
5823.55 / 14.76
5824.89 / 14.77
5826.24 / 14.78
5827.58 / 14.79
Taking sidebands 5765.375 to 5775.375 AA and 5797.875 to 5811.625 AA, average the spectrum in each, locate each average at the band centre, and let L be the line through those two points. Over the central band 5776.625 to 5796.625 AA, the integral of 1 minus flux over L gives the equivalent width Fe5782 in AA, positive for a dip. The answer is 0.6 AA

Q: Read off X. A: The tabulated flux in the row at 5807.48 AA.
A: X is 14.62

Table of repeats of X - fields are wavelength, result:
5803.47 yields 14.73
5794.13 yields 14.4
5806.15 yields 14.67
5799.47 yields 14.63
